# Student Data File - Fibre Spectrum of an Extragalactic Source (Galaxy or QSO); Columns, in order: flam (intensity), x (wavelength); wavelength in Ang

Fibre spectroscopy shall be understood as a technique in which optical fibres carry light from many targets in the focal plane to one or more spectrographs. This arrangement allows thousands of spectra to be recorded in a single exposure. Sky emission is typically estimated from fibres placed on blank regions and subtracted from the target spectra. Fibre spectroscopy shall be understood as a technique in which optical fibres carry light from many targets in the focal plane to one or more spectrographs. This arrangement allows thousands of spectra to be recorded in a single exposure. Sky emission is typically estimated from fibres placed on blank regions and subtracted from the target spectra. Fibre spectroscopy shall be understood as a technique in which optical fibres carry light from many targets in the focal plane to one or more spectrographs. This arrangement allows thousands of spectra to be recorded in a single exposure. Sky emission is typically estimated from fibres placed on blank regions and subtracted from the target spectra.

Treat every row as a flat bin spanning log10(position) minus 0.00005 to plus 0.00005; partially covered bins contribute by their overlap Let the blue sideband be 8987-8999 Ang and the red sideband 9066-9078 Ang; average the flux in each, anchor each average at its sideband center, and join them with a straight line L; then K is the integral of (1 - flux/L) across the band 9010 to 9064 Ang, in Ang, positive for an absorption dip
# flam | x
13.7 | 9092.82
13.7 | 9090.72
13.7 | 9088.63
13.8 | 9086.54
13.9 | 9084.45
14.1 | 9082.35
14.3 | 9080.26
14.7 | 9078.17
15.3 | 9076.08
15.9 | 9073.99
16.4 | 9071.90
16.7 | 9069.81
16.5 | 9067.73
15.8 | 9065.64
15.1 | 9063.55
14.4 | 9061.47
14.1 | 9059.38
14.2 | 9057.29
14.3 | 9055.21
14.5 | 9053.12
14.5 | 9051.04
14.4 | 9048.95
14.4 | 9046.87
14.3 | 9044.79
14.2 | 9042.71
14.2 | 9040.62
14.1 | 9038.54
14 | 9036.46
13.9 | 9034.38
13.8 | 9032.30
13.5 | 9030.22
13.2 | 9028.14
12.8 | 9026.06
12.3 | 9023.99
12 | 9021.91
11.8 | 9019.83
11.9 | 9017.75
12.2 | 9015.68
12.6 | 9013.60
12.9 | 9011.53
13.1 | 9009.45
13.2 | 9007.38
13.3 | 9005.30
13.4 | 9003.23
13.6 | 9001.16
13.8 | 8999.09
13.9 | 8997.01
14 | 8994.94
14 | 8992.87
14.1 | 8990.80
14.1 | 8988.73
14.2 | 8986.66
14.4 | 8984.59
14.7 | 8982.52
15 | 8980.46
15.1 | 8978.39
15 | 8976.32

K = 5.6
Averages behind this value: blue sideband 14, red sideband 16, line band 13.6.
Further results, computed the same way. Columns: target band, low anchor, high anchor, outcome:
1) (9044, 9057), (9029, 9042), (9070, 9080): 0.1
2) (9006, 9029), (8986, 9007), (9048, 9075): 2.7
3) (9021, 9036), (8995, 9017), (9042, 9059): 0.7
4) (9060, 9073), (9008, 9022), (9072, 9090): -1.5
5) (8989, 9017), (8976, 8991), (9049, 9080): 2.5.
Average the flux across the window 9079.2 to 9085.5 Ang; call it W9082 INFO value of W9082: 14.1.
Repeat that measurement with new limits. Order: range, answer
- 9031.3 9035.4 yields 13.9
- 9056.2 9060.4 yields 14.2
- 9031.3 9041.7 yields 14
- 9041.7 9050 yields 14.3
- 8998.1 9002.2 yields 13.7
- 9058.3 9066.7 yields 14.8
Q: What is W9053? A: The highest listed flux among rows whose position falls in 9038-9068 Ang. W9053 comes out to 16.5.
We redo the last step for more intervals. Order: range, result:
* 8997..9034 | 13.9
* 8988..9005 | 14.1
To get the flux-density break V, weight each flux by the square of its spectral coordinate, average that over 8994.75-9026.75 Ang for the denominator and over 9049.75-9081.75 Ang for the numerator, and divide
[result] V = 1.18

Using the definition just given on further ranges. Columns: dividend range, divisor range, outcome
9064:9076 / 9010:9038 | 1.27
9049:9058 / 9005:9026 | 1.16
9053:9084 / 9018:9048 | 1.13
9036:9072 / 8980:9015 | 1.09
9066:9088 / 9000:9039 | 1.18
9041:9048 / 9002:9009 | 1.08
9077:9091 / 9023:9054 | 1.02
